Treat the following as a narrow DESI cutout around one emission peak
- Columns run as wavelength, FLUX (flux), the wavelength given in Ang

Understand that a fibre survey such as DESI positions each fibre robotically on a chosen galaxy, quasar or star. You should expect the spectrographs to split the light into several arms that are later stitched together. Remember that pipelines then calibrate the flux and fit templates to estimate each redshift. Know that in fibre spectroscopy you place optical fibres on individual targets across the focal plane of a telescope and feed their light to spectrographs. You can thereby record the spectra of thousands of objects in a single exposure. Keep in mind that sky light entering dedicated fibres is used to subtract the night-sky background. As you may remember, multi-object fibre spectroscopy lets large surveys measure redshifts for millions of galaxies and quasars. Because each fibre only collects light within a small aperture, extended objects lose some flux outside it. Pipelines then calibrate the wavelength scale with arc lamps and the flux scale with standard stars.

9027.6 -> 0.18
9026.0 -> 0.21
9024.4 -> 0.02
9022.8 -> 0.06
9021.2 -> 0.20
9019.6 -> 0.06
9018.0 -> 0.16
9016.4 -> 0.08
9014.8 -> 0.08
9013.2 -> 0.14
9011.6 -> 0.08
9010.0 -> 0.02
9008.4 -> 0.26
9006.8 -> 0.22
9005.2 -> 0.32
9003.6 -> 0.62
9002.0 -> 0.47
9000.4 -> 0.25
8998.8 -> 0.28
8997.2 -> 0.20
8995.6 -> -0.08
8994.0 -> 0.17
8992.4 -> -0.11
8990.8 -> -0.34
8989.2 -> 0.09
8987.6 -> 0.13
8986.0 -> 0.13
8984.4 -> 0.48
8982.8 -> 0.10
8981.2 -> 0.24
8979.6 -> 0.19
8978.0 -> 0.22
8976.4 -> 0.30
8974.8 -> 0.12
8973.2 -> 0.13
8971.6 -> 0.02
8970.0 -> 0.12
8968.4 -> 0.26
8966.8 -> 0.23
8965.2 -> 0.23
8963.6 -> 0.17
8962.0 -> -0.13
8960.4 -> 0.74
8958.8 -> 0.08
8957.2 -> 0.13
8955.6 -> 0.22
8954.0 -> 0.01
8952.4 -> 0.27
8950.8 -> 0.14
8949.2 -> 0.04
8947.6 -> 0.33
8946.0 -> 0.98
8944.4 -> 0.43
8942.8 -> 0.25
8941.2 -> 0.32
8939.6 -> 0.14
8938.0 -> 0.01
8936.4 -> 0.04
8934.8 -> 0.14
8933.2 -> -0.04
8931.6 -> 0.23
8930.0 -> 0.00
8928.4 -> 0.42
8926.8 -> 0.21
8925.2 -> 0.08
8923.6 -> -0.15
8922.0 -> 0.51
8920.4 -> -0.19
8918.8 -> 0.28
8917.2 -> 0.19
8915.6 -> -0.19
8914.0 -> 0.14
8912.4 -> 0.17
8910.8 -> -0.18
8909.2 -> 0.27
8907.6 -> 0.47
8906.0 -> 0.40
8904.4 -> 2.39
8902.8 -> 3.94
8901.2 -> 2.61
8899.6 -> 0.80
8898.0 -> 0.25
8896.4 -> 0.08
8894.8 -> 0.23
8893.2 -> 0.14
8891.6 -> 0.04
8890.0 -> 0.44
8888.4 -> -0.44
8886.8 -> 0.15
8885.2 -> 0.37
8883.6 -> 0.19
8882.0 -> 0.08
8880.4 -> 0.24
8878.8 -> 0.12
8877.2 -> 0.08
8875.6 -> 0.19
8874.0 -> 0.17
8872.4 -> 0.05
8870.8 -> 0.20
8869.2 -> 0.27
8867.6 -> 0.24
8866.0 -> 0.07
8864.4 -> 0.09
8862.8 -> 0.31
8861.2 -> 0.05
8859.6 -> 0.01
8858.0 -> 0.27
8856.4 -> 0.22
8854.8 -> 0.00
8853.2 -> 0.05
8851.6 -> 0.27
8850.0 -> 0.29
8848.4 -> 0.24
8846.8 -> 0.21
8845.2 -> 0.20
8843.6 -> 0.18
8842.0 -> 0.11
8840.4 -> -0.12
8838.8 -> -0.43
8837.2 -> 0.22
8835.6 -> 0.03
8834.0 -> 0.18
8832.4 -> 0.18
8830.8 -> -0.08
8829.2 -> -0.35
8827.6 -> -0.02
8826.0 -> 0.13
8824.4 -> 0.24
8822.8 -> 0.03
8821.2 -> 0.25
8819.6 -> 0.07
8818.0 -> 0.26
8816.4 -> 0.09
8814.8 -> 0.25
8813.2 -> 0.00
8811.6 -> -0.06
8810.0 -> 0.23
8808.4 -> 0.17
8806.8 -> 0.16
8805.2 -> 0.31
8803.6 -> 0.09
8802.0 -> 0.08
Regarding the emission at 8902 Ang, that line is H-beta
